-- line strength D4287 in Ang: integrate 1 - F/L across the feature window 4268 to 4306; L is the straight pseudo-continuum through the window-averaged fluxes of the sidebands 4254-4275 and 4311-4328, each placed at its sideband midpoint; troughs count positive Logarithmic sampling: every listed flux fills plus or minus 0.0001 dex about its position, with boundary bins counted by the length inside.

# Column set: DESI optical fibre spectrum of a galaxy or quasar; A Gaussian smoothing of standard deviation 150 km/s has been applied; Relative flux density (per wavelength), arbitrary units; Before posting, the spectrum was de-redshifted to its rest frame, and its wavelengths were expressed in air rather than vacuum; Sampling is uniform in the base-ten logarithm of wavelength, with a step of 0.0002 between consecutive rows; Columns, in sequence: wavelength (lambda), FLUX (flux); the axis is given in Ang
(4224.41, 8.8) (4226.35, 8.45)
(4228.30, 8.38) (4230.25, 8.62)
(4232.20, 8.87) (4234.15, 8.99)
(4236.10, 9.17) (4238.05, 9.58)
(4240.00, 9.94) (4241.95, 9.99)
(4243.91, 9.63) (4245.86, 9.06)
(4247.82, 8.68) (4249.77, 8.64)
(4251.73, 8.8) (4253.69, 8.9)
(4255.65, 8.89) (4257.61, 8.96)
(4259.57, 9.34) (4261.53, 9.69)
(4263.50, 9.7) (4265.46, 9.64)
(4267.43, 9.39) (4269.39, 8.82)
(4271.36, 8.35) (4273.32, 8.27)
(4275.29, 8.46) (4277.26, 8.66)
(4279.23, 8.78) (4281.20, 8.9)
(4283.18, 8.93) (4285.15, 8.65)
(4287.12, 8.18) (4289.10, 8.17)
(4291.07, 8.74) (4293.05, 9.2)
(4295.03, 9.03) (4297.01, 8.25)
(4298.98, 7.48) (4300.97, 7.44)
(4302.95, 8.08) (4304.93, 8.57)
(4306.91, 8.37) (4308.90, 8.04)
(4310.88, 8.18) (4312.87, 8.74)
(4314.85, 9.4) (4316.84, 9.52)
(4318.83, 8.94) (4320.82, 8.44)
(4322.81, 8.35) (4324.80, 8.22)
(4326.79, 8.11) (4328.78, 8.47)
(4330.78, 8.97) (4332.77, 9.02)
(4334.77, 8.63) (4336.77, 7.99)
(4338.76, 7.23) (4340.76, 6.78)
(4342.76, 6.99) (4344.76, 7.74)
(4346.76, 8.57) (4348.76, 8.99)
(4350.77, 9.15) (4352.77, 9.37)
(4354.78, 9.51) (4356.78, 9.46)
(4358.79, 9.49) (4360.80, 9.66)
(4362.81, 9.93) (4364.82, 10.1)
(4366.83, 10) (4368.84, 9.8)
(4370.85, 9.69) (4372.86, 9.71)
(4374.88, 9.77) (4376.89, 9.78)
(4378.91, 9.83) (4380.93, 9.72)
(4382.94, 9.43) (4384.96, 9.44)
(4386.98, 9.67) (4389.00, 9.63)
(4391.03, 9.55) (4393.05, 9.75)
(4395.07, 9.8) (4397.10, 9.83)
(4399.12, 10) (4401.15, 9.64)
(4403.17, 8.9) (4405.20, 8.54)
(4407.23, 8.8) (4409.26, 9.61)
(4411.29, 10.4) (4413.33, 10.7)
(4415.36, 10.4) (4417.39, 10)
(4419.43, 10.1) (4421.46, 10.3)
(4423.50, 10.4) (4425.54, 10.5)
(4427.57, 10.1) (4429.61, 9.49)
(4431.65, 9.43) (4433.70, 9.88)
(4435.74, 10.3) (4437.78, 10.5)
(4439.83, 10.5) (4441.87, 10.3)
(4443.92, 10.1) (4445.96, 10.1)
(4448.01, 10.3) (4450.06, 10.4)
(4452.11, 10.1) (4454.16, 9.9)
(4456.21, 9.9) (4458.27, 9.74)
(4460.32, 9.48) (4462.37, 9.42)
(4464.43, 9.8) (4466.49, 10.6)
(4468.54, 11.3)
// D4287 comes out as 1.9 Ang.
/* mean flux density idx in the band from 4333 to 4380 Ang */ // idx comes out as 9.05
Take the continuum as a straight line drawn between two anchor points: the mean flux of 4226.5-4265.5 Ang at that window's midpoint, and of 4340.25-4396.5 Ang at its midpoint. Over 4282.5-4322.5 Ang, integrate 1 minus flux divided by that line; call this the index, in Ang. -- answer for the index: 3.17 Ang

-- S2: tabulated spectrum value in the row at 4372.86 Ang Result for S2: 9.71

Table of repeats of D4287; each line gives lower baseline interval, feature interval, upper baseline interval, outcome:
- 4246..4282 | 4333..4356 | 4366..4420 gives 2.74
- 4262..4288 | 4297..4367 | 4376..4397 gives 4.99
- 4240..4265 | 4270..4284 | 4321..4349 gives 0.44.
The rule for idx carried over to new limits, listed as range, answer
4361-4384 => 9.79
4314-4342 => 8.41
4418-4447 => 10.1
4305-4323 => 8.67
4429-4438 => 9.89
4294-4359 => 8.46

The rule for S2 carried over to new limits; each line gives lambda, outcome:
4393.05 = 9.75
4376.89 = 9.78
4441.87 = 10.3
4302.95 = 8.08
